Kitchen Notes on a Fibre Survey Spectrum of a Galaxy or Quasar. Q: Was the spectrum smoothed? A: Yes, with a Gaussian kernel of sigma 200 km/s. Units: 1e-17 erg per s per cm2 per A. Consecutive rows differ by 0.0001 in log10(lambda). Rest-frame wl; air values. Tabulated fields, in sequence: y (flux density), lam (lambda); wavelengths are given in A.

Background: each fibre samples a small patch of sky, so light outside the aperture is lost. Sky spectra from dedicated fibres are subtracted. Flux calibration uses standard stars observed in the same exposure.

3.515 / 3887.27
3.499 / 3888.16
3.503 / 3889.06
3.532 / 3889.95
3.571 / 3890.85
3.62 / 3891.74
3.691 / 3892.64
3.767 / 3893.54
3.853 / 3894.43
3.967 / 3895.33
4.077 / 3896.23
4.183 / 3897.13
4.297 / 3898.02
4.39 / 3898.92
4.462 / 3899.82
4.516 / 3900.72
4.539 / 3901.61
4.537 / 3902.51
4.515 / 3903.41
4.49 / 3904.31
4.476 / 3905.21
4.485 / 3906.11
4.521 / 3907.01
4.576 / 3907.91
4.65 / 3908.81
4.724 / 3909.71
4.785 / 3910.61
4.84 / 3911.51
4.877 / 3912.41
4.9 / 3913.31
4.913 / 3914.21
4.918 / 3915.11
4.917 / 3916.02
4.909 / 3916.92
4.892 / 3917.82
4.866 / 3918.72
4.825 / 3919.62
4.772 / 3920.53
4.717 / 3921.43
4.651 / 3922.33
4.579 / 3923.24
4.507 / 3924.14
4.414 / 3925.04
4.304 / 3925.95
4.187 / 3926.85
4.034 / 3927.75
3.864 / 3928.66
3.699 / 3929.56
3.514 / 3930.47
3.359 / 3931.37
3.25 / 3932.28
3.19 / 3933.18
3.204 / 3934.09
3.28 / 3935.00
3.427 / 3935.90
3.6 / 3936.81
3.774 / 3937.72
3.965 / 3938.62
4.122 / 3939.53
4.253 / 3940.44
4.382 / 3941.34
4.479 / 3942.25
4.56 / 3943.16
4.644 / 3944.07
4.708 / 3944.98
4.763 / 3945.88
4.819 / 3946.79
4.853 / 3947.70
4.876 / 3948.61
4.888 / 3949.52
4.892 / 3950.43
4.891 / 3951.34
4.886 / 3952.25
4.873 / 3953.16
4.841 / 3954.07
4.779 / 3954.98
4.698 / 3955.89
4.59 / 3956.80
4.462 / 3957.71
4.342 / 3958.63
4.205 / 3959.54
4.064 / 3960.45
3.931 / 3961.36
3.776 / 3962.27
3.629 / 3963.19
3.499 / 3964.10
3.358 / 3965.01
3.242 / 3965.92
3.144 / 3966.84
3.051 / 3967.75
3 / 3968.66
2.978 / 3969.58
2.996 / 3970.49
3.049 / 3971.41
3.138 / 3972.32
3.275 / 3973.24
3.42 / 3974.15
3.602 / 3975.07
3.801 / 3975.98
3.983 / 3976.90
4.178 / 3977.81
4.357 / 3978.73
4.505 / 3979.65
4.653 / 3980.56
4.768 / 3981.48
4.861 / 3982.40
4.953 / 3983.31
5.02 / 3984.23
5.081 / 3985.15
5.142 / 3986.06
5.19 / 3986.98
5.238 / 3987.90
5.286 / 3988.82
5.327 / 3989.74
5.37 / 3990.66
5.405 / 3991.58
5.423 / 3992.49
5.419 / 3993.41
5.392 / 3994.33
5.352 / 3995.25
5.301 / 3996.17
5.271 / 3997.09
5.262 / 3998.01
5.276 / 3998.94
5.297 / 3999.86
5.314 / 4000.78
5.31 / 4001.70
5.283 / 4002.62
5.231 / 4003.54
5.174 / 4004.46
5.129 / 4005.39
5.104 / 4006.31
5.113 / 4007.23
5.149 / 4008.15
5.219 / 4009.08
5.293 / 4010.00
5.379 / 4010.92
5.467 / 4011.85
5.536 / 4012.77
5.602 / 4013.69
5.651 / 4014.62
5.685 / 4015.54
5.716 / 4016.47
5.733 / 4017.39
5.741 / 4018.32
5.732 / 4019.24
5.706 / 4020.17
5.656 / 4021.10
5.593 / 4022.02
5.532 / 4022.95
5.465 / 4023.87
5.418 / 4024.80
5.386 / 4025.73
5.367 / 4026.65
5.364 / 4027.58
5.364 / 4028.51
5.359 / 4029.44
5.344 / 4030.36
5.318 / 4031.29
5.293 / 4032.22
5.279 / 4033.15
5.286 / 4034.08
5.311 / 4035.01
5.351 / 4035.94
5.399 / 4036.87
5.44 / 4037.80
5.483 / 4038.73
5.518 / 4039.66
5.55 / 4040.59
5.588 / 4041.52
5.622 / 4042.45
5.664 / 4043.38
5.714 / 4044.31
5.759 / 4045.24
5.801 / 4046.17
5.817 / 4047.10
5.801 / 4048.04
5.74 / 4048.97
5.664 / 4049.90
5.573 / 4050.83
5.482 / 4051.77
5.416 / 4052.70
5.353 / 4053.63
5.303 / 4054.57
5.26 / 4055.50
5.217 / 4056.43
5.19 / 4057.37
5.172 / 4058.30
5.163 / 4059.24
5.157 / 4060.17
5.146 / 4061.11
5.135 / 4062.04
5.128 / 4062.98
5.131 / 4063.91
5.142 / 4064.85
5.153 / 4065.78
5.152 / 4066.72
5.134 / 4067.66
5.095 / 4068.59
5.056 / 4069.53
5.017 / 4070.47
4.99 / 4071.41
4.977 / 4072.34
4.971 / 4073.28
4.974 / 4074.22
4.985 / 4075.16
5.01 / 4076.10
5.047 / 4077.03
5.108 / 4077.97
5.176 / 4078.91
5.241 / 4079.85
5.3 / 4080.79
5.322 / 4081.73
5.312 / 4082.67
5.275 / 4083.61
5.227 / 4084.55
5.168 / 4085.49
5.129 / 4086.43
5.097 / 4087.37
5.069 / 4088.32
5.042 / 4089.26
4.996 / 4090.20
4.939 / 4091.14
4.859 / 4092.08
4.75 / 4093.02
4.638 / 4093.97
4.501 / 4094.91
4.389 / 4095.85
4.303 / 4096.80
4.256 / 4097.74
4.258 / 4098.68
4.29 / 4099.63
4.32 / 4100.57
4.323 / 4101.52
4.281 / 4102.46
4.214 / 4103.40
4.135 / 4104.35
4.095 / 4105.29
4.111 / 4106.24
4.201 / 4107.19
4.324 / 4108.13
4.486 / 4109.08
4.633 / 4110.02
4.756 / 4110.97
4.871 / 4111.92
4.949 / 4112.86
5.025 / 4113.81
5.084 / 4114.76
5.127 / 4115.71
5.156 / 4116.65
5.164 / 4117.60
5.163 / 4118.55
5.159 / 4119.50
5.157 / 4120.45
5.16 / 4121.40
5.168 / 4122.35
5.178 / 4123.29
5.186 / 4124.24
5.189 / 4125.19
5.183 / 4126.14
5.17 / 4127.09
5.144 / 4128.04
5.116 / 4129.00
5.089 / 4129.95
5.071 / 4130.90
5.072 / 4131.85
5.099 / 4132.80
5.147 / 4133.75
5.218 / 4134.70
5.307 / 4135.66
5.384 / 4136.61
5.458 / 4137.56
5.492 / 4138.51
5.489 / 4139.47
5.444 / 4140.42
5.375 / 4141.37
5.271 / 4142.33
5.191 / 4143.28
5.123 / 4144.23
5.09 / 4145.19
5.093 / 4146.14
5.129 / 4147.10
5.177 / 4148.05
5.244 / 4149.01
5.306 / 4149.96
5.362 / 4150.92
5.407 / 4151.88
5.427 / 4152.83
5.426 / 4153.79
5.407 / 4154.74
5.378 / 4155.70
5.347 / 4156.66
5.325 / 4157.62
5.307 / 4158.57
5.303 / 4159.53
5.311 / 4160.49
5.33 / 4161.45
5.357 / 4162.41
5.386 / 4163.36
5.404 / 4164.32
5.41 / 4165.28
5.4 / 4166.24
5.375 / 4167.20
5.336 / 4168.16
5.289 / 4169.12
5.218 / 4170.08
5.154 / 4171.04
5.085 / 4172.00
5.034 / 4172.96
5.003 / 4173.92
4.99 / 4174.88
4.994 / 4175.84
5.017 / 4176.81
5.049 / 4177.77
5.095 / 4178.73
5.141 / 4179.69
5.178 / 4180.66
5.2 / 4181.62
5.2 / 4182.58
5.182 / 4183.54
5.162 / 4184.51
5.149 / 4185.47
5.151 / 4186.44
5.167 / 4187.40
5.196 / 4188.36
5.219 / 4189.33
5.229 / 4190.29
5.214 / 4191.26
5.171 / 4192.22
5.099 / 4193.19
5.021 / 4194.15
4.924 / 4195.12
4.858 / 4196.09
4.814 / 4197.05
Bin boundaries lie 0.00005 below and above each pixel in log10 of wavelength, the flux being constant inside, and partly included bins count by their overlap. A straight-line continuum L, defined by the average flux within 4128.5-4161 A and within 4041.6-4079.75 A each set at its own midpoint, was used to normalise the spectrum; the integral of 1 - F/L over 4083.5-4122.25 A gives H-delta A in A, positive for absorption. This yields 4.02 A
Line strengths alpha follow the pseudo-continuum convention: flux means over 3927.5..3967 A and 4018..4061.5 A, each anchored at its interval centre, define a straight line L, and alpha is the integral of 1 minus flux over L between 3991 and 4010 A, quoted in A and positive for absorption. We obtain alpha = -1.5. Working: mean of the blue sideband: 4.13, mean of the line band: 5.27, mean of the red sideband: 5.46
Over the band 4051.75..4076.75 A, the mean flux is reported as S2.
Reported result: 5.14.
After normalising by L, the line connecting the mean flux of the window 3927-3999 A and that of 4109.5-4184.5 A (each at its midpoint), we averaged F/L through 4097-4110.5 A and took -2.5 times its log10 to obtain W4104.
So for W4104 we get 0.17 mag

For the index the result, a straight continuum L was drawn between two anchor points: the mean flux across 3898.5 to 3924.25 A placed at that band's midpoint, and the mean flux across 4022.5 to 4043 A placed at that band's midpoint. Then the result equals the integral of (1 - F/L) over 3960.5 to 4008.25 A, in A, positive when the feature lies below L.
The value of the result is 5.8 A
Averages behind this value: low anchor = 4.68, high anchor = 5.41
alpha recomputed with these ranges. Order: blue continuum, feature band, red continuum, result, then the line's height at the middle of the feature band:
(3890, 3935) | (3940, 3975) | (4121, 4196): 2.83 A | 4.47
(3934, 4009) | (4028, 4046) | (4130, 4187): -2.68 A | 4.75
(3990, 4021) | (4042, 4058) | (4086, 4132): -1.27 A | 5.14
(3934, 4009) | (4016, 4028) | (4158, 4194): -2.33 A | 4.67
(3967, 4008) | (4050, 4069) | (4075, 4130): -1.78 A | 4.79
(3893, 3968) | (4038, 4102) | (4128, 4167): -2.69 A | 4.94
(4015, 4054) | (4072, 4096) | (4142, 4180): 1.74 A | 5.42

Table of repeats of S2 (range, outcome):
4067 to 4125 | 4.86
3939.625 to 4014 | 4.62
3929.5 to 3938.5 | 3.44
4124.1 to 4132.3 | 5.13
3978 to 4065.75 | 5.34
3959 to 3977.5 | 3.47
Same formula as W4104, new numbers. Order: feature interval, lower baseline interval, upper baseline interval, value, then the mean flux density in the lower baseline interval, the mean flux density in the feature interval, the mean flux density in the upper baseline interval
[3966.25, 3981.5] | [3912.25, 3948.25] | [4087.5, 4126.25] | 0.22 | 4.29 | 3.6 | 4.73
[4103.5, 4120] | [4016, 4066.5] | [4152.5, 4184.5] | 0.13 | 5.44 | 4.72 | 5.24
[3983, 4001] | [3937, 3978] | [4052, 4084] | -0.19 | 4.08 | 5.27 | 5.16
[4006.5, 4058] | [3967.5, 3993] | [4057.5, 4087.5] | -0.15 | 4.34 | 5.48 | 5.13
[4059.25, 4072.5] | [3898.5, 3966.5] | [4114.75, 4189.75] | -0.05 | 4.36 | 5.11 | 5.22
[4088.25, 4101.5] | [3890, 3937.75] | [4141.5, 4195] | 0.08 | 4.26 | 4.59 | 5.22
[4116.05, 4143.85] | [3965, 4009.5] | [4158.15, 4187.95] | -0.03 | 4.61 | 5.22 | 5.21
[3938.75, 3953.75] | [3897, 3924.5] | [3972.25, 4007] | 0.02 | 4.66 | 4.67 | 4.89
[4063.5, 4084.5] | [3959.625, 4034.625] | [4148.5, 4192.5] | -0.02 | 4.85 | 5.12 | 5.24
